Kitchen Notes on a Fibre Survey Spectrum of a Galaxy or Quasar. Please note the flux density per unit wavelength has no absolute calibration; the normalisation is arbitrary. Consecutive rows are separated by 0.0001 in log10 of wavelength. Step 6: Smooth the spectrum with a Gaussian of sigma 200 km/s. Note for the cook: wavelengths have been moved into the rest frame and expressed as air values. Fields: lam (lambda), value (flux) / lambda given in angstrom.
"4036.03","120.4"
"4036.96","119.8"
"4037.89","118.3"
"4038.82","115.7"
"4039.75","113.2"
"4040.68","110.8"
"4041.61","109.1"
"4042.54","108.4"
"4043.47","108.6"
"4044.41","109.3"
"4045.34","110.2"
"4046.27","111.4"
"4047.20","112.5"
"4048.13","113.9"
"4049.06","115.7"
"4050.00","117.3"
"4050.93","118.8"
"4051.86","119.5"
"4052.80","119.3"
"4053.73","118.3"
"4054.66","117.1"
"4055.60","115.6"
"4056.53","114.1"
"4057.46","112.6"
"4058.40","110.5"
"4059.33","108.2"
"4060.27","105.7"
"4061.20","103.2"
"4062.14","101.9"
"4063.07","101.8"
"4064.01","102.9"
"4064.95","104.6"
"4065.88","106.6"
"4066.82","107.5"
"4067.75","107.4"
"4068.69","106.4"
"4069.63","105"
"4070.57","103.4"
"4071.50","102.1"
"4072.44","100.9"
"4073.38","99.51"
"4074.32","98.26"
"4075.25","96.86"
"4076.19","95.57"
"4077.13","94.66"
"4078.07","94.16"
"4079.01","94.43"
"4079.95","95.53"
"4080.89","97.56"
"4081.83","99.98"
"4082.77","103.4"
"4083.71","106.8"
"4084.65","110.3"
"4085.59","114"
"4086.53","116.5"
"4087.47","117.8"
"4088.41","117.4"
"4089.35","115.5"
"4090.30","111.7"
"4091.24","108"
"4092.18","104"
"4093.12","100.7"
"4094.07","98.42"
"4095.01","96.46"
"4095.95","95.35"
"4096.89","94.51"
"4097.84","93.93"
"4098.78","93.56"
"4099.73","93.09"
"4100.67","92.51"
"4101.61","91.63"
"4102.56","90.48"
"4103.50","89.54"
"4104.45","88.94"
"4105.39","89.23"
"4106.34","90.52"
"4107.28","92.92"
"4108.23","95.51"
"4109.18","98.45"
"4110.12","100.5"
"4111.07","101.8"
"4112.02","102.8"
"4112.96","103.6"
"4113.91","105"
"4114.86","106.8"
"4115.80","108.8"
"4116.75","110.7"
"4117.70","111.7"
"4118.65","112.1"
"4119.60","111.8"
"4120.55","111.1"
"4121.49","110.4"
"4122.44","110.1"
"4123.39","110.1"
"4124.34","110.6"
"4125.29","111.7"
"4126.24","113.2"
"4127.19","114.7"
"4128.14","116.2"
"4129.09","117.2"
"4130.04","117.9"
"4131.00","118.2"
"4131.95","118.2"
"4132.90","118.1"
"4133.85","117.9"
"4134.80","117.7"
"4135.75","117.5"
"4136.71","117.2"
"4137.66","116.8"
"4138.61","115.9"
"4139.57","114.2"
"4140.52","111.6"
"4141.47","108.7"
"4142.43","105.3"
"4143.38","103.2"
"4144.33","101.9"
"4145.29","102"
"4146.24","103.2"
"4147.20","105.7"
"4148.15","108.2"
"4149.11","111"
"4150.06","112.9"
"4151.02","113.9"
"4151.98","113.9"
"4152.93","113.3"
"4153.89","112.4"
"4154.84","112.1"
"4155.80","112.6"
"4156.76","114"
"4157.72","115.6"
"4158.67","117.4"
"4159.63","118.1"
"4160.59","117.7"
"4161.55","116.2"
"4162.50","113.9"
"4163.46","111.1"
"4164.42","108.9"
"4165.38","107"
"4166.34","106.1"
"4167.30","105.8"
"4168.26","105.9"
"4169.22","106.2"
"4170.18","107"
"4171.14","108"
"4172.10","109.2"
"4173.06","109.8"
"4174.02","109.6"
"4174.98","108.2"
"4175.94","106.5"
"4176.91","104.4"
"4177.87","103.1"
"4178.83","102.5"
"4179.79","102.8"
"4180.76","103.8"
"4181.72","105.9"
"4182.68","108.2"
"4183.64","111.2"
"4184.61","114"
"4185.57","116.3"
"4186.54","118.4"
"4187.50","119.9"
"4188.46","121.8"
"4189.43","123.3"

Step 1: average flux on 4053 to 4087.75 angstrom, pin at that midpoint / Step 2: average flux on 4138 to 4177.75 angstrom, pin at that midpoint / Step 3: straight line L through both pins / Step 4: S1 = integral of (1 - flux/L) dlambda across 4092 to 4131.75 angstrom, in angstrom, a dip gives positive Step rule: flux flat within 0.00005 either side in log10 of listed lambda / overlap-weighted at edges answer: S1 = 1.6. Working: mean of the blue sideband 105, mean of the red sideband 110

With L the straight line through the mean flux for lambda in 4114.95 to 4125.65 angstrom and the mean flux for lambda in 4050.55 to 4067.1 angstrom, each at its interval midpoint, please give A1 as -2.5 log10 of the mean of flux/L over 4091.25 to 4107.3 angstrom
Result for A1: 0.17 mag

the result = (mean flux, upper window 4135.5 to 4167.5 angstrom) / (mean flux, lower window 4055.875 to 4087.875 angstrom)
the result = 1.1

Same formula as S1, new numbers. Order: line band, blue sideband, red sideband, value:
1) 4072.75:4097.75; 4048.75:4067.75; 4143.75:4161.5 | 1.9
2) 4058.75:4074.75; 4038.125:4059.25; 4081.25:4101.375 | 0.8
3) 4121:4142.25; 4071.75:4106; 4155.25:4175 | -1.7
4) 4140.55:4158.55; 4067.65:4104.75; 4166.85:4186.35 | -0.7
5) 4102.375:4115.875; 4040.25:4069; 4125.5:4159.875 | 1.8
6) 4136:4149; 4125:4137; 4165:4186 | 0.6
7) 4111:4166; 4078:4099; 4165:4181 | -3.4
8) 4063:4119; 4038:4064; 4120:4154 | 5.3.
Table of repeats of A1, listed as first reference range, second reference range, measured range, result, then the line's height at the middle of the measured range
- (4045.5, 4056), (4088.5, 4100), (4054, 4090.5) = 0.03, 109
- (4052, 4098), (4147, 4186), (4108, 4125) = 0.00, 107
